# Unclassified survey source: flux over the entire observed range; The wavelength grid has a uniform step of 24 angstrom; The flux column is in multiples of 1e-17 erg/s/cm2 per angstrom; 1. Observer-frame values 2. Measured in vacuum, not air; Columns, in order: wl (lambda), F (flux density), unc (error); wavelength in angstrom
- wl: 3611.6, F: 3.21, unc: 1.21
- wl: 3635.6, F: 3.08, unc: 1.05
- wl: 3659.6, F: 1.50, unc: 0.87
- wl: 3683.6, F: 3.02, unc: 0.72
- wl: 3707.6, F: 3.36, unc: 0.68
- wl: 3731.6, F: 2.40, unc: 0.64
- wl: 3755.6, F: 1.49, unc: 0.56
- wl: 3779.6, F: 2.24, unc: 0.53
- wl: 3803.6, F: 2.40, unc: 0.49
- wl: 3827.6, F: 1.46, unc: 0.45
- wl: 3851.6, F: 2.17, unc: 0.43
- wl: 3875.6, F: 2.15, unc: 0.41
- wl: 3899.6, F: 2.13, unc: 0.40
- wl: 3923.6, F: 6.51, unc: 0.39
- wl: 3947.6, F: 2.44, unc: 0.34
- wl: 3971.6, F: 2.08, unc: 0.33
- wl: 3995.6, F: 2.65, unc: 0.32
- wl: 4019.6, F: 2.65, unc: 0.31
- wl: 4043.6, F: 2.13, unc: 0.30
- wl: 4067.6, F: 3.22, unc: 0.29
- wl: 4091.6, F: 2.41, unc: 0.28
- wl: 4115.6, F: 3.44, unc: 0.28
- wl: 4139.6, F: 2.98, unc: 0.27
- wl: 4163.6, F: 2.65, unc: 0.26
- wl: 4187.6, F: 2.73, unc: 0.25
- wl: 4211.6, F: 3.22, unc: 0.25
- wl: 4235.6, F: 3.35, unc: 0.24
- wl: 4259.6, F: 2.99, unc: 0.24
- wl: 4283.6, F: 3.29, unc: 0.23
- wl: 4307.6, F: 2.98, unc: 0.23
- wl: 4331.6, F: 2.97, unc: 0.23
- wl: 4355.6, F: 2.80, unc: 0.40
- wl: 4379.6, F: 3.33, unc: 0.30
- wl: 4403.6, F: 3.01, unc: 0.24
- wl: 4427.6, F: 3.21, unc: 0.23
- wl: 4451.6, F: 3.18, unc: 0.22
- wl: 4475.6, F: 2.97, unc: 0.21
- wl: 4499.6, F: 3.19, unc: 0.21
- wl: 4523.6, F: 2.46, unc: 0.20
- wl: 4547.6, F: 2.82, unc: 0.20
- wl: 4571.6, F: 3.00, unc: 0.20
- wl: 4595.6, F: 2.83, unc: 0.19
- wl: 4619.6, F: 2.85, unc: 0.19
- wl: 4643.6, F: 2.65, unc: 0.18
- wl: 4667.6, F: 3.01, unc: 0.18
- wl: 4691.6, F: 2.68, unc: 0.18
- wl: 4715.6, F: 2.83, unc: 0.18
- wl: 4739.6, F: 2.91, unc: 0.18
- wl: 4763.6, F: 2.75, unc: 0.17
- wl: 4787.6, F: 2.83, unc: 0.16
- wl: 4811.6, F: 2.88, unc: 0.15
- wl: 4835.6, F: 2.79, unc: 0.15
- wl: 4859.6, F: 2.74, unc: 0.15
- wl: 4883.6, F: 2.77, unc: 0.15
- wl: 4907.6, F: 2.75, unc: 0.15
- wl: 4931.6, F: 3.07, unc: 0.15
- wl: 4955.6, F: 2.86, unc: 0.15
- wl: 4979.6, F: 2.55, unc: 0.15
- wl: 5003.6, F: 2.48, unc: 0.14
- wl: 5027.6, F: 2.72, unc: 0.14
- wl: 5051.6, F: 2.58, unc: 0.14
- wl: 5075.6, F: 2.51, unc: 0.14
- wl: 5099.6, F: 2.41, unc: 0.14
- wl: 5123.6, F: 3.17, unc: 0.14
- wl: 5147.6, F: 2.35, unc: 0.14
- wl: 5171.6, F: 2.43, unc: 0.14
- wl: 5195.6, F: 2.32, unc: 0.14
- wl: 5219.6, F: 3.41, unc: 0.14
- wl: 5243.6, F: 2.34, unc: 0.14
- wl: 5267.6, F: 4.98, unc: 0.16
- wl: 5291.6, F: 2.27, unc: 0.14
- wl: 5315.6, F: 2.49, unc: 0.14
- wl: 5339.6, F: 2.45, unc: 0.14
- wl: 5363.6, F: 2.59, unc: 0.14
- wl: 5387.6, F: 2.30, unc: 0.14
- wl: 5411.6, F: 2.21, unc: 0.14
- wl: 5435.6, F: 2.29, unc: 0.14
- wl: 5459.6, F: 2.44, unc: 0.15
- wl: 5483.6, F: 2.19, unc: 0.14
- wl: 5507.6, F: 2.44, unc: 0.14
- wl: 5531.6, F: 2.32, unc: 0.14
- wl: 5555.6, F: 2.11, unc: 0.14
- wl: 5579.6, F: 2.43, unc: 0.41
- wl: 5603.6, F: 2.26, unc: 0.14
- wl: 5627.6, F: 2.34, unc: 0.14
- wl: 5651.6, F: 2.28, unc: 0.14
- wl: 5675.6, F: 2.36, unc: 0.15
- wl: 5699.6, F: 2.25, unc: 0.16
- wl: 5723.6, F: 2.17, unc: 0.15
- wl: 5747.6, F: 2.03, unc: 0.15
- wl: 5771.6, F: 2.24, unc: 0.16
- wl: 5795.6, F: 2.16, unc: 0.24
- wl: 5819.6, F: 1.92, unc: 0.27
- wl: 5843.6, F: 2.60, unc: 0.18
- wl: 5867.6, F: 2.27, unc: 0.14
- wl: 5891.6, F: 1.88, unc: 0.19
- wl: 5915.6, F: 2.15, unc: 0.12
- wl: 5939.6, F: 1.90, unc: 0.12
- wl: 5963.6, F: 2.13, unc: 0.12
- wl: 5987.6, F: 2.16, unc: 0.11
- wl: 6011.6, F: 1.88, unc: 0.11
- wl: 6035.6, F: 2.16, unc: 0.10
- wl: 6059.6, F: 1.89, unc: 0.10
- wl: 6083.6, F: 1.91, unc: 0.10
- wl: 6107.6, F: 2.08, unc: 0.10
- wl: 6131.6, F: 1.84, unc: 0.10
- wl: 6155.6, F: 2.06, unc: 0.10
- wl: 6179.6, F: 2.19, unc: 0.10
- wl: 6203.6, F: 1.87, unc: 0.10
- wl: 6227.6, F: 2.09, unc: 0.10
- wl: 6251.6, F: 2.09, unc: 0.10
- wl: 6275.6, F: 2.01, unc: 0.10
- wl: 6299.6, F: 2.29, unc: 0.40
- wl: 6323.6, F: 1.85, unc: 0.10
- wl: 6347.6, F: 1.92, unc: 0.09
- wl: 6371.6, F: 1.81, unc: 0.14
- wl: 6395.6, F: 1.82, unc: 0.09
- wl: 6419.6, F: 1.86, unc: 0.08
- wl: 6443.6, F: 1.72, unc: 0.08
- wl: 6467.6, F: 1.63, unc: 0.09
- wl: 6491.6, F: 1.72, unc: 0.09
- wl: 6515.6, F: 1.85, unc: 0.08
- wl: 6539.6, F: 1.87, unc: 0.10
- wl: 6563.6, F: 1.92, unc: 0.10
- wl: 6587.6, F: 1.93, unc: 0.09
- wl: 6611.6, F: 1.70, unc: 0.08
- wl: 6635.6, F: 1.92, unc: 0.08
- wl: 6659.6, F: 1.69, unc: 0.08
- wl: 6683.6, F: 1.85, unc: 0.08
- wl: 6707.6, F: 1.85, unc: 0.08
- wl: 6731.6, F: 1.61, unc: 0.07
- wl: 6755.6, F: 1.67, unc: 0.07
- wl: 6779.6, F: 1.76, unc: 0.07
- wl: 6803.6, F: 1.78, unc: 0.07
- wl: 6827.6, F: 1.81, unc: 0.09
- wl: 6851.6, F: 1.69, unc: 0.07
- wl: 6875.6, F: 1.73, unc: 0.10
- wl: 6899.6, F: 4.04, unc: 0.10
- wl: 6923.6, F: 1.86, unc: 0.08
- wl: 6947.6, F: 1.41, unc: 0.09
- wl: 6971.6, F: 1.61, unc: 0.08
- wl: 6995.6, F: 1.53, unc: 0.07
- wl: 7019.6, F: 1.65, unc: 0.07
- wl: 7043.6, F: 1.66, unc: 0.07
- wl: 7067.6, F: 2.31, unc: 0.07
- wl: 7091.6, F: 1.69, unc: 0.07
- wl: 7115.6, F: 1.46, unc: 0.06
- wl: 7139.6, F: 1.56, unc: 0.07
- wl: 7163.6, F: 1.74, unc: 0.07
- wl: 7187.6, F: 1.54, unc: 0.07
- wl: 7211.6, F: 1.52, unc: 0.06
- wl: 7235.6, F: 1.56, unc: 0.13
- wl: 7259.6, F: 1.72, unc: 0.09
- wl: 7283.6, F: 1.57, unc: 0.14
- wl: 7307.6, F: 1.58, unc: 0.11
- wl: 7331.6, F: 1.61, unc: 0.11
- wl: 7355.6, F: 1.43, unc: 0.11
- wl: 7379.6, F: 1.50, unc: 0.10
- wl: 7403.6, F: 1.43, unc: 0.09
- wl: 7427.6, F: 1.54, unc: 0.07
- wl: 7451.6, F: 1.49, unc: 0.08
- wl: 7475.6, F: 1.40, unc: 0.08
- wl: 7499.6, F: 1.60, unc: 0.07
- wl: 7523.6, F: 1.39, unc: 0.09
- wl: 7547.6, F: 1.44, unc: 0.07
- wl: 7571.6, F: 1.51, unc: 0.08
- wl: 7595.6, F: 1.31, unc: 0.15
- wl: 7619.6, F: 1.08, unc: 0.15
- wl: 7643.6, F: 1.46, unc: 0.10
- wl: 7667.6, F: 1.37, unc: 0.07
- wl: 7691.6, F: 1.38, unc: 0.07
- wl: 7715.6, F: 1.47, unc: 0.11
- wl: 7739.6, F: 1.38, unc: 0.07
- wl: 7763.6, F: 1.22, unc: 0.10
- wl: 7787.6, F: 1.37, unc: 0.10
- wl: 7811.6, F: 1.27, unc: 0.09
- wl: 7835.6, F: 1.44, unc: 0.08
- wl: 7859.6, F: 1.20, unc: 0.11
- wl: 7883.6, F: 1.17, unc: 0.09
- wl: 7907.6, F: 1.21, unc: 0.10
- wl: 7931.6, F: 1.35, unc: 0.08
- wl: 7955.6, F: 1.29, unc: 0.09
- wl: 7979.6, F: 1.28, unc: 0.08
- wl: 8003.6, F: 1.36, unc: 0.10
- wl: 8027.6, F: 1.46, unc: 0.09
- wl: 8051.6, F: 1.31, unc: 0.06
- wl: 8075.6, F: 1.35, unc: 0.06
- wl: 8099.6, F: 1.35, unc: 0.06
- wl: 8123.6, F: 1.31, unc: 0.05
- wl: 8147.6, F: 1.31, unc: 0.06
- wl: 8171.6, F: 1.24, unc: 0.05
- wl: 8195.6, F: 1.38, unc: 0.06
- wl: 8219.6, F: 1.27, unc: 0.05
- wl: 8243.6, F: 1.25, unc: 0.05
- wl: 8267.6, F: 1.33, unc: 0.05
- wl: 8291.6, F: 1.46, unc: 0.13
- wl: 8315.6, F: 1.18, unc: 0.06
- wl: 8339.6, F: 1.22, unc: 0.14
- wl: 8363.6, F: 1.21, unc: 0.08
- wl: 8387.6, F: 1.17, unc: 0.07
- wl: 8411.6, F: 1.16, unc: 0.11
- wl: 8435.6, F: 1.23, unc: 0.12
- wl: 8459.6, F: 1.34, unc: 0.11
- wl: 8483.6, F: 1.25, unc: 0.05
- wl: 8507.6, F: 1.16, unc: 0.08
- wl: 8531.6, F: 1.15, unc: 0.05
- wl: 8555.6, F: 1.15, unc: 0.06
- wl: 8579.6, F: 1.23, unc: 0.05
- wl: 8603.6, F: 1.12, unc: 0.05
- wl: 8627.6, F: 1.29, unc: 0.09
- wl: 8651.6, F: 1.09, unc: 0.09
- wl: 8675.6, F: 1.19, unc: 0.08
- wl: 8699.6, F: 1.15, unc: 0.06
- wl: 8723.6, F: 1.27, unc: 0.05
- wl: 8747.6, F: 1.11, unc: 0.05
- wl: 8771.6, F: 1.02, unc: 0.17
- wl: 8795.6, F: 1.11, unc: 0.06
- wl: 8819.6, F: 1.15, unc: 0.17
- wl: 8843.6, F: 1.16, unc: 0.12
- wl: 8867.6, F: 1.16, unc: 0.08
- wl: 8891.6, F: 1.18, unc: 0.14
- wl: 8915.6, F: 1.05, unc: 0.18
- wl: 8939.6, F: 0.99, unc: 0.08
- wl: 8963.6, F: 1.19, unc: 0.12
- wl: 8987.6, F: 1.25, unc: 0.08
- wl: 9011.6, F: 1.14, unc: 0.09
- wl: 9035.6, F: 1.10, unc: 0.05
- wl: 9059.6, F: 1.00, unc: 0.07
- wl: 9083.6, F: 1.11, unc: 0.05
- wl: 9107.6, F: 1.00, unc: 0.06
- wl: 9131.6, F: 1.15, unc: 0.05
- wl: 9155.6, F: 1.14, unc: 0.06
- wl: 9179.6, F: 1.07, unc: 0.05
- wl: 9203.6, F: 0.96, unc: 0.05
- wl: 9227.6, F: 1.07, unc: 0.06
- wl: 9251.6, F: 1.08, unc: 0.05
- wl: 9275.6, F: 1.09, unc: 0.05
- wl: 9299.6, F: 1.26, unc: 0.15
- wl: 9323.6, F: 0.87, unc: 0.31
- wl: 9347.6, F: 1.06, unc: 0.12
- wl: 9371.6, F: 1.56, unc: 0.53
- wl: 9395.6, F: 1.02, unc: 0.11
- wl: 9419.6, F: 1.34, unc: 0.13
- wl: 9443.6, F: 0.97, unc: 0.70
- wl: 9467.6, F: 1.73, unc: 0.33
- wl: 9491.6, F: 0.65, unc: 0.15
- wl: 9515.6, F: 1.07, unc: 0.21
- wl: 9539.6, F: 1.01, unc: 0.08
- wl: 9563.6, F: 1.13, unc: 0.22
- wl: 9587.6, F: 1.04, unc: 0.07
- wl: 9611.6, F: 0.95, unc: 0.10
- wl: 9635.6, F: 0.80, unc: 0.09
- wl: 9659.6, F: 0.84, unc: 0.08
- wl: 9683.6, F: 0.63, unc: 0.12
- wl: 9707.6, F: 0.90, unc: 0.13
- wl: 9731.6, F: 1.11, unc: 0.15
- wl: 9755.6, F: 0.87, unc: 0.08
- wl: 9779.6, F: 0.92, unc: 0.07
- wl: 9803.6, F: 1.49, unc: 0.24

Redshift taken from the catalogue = 0.05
